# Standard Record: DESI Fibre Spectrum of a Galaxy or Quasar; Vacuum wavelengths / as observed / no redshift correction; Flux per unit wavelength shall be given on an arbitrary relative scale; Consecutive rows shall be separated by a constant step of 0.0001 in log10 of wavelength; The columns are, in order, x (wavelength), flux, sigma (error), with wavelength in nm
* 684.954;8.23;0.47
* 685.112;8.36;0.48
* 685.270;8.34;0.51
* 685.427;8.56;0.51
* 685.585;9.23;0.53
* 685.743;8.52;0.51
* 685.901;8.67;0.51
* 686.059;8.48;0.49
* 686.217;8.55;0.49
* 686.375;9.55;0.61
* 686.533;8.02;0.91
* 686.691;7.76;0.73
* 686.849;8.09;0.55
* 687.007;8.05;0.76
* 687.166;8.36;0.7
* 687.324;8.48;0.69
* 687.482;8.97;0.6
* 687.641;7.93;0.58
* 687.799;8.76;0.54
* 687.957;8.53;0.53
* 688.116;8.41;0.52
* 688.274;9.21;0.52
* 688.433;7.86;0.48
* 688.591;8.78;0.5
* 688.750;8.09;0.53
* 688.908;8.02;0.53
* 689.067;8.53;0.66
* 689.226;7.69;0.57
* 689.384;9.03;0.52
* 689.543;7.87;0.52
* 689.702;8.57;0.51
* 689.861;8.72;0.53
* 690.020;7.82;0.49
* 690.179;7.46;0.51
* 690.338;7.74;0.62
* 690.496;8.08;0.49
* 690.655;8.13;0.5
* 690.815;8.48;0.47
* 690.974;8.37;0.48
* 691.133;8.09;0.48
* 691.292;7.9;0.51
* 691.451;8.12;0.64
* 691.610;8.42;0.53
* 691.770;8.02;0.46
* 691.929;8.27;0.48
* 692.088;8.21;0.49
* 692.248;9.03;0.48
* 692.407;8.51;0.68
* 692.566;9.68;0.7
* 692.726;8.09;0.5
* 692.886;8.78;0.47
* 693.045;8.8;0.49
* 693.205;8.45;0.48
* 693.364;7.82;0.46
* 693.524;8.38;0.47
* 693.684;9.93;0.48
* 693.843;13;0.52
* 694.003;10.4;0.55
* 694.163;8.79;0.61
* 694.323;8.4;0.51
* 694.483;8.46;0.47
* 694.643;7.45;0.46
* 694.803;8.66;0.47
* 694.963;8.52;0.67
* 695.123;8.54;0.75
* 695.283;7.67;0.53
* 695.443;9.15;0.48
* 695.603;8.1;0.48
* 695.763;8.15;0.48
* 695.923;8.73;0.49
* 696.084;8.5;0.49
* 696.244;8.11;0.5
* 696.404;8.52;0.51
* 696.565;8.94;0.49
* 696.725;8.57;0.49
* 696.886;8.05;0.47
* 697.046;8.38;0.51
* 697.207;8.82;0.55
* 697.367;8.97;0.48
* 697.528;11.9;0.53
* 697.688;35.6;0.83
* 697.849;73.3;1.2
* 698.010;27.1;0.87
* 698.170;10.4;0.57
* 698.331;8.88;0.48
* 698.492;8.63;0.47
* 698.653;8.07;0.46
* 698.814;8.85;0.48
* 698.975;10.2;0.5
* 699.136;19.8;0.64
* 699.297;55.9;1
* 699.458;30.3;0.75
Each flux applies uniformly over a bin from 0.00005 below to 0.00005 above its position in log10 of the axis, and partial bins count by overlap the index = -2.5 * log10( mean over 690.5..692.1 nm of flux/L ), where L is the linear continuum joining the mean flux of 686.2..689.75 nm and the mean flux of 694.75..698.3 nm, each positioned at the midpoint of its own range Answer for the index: 0.27 mag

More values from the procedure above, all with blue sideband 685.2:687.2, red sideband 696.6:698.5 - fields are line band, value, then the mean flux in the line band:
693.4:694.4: 0.48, 9.73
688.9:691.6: 0.41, 8.16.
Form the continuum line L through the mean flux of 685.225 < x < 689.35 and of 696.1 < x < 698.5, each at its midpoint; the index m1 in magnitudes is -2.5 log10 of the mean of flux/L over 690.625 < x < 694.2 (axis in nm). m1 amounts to 0.38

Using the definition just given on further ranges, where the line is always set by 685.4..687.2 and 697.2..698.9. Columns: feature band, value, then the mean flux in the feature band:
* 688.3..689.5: 0.296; 8.31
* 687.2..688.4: 0.155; 8.57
